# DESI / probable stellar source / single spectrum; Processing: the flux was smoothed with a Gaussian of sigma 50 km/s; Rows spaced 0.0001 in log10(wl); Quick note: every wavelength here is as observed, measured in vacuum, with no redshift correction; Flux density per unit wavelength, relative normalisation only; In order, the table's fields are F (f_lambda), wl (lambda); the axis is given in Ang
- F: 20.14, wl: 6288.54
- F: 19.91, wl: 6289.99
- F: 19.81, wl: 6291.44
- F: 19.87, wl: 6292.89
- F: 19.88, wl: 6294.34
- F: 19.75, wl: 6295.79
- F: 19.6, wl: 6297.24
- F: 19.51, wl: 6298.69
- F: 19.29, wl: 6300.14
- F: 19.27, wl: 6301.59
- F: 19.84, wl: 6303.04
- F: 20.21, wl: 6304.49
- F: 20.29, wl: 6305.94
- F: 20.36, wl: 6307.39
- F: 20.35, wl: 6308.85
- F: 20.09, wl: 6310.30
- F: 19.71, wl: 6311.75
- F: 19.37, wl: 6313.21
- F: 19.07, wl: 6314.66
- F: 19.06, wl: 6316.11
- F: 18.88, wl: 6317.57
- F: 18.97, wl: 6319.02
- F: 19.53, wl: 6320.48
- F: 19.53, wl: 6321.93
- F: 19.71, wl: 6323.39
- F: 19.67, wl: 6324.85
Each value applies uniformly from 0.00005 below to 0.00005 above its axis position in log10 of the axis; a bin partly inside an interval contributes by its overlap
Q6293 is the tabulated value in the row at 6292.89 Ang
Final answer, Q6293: 19.87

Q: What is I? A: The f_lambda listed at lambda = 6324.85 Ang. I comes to 19.67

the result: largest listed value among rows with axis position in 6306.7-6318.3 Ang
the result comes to 20.36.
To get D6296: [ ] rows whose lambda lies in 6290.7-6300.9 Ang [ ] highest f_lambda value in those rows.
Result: 19.88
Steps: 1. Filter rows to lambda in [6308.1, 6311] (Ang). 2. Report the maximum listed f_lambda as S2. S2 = 20.35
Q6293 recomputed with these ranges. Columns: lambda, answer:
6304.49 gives 20.21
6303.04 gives 19.84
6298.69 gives 19.51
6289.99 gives 19.91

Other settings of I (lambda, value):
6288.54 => 20.14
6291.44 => 19.81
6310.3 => 20.09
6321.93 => 19.53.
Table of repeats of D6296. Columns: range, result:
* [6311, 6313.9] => 19.71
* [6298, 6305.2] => 20.21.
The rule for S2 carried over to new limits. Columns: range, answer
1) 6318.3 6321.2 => 19.53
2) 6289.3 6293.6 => 19.91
